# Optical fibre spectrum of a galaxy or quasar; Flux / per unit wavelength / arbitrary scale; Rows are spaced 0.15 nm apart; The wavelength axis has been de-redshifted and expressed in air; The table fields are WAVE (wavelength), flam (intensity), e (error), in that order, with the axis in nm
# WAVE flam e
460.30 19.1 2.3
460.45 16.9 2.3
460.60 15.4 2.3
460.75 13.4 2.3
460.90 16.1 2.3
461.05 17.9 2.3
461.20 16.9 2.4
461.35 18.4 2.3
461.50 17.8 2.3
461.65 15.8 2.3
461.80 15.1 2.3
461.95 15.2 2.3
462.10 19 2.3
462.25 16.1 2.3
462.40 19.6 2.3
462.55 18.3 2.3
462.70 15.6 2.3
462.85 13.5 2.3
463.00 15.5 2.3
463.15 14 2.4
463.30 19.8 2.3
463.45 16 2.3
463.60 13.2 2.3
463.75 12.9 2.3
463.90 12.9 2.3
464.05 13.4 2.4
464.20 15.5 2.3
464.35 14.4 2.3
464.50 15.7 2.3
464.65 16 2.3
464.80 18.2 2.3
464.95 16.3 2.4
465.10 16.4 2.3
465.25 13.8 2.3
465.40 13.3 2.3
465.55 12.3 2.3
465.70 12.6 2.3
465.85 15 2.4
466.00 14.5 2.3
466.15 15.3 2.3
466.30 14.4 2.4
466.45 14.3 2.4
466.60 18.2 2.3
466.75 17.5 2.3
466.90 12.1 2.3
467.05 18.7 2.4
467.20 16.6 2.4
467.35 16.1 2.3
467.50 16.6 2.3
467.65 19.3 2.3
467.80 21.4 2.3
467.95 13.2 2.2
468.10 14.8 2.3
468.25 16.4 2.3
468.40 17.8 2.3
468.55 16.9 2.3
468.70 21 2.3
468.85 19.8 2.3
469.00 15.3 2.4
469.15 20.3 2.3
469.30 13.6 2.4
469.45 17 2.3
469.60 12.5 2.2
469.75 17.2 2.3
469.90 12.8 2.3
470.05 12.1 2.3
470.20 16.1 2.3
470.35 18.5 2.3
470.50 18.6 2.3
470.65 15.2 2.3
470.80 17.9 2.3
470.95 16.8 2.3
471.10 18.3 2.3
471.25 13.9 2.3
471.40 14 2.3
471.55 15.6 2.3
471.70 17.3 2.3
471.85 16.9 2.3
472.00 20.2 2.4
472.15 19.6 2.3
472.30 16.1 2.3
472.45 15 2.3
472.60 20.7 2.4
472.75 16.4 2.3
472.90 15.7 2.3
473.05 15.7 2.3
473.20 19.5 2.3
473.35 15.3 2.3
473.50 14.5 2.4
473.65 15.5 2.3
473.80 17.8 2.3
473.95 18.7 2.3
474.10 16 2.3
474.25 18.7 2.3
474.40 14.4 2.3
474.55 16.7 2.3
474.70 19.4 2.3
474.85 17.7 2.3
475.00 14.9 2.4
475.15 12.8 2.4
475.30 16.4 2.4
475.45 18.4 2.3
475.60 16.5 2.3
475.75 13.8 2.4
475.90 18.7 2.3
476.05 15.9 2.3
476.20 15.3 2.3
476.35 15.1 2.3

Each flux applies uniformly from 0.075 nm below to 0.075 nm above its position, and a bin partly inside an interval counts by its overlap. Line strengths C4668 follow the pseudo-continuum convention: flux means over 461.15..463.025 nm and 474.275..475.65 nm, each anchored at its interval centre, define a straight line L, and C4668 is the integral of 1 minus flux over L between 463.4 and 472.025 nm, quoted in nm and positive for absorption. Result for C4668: 0.36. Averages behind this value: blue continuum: 16.7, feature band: 15.9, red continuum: 16.4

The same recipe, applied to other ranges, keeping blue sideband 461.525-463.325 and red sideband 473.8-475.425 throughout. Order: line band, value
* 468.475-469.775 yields -0.04 nm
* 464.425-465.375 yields 0.03 nm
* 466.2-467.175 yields 0.04 nm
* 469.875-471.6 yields 0.07 nm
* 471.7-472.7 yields -0.08 nm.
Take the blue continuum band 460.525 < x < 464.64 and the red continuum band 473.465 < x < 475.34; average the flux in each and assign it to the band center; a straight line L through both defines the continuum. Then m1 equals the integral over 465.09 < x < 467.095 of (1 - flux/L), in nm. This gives 0.16 nm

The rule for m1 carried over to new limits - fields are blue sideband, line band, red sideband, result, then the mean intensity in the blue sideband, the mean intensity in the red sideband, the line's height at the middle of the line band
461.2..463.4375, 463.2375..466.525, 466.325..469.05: 0.39 nm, 16.7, 17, 16.8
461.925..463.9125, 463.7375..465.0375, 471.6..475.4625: 0.07 nm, 15.9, 16.9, 16.1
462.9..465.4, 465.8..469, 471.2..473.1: -0.17 nm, 15.2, 16.8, 15.8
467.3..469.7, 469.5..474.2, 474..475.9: 0.06 nm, 17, 16.4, 16.7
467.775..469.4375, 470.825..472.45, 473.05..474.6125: 0.01 nm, 17.2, 16.7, 16.9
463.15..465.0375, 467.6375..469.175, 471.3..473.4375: -0.15 nm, 15.3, 16.9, 16.2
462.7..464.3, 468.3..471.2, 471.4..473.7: -0.09 nm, 14.7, 16.9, 16.2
